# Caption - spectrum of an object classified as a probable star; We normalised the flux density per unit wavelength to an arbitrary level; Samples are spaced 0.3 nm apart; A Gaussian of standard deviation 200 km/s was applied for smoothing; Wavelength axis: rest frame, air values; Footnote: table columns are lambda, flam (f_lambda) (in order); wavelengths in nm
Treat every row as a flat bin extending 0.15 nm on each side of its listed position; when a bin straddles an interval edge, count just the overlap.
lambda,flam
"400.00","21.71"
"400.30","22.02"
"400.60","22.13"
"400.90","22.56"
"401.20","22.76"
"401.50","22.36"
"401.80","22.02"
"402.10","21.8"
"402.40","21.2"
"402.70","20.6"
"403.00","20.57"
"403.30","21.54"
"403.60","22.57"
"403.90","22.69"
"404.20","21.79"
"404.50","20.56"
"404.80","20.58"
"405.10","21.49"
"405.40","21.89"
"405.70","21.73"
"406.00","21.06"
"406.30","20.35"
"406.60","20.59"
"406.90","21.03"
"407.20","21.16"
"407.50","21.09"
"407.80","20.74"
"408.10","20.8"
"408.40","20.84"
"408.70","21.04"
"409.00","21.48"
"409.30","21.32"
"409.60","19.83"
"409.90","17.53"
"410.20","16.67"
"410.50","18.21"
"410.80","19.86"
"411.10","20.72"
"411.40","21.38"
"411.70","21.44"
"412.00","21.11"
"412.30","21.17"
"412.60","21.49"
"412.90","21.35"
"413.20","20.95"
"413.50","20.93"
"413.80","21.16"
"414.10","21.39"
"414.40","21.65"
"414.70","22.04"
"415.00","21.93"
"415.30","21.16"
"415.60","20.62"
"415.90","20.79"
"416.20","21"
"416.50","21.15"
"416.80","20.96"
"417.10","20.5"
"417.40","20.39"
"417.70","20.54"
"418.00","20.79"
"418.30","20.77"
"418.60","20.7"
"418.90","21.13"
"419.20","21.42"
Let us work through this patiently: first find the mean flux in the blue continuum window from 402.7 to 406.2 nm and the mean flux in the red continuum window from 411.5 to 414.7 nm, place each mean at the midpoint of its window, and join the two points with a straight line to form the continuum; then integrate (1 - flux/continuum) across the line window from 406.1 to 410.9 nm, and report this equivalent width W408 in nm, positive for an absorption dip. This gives 0.27 nm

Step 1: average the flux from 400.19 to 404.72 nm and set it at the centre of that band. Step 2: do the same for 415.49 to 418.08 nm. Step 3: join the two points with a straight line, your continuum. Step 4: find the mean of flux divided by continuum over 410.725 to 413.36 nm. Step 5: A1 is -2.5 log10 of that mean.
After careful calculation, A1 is 0.000 mag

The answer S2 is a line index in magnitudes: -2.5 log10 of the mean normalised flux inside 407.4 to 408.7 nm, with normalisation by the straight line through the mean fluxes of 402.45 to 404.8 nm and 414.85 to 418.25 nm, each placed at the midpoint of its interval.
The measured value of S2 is 0.02 mag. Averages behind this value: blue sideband 21.4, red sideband 20.9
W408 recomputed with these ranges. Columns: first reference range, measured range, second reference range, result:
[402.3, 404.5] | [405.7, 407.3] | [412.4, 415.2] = 0.042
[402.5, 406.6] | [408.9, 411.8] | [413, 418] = 0.191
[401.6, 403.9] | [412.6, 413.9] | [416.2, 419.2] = -0.006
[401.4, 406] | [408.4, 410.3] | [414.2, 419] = 0.133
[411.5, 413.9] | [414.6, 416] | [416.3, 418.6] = -0.024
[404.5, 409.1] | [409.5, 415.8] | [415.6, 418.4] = 0.081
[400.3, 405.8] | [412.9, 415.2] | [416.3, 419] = -0.046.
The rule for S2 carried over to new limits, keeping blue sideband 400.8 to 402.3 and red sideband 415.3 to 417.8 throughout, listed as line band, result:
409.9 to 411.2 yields 0.148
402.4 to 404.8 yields 0.032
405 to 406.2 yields 0.018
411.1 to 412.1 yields 0.002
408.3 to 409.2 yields 0.020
